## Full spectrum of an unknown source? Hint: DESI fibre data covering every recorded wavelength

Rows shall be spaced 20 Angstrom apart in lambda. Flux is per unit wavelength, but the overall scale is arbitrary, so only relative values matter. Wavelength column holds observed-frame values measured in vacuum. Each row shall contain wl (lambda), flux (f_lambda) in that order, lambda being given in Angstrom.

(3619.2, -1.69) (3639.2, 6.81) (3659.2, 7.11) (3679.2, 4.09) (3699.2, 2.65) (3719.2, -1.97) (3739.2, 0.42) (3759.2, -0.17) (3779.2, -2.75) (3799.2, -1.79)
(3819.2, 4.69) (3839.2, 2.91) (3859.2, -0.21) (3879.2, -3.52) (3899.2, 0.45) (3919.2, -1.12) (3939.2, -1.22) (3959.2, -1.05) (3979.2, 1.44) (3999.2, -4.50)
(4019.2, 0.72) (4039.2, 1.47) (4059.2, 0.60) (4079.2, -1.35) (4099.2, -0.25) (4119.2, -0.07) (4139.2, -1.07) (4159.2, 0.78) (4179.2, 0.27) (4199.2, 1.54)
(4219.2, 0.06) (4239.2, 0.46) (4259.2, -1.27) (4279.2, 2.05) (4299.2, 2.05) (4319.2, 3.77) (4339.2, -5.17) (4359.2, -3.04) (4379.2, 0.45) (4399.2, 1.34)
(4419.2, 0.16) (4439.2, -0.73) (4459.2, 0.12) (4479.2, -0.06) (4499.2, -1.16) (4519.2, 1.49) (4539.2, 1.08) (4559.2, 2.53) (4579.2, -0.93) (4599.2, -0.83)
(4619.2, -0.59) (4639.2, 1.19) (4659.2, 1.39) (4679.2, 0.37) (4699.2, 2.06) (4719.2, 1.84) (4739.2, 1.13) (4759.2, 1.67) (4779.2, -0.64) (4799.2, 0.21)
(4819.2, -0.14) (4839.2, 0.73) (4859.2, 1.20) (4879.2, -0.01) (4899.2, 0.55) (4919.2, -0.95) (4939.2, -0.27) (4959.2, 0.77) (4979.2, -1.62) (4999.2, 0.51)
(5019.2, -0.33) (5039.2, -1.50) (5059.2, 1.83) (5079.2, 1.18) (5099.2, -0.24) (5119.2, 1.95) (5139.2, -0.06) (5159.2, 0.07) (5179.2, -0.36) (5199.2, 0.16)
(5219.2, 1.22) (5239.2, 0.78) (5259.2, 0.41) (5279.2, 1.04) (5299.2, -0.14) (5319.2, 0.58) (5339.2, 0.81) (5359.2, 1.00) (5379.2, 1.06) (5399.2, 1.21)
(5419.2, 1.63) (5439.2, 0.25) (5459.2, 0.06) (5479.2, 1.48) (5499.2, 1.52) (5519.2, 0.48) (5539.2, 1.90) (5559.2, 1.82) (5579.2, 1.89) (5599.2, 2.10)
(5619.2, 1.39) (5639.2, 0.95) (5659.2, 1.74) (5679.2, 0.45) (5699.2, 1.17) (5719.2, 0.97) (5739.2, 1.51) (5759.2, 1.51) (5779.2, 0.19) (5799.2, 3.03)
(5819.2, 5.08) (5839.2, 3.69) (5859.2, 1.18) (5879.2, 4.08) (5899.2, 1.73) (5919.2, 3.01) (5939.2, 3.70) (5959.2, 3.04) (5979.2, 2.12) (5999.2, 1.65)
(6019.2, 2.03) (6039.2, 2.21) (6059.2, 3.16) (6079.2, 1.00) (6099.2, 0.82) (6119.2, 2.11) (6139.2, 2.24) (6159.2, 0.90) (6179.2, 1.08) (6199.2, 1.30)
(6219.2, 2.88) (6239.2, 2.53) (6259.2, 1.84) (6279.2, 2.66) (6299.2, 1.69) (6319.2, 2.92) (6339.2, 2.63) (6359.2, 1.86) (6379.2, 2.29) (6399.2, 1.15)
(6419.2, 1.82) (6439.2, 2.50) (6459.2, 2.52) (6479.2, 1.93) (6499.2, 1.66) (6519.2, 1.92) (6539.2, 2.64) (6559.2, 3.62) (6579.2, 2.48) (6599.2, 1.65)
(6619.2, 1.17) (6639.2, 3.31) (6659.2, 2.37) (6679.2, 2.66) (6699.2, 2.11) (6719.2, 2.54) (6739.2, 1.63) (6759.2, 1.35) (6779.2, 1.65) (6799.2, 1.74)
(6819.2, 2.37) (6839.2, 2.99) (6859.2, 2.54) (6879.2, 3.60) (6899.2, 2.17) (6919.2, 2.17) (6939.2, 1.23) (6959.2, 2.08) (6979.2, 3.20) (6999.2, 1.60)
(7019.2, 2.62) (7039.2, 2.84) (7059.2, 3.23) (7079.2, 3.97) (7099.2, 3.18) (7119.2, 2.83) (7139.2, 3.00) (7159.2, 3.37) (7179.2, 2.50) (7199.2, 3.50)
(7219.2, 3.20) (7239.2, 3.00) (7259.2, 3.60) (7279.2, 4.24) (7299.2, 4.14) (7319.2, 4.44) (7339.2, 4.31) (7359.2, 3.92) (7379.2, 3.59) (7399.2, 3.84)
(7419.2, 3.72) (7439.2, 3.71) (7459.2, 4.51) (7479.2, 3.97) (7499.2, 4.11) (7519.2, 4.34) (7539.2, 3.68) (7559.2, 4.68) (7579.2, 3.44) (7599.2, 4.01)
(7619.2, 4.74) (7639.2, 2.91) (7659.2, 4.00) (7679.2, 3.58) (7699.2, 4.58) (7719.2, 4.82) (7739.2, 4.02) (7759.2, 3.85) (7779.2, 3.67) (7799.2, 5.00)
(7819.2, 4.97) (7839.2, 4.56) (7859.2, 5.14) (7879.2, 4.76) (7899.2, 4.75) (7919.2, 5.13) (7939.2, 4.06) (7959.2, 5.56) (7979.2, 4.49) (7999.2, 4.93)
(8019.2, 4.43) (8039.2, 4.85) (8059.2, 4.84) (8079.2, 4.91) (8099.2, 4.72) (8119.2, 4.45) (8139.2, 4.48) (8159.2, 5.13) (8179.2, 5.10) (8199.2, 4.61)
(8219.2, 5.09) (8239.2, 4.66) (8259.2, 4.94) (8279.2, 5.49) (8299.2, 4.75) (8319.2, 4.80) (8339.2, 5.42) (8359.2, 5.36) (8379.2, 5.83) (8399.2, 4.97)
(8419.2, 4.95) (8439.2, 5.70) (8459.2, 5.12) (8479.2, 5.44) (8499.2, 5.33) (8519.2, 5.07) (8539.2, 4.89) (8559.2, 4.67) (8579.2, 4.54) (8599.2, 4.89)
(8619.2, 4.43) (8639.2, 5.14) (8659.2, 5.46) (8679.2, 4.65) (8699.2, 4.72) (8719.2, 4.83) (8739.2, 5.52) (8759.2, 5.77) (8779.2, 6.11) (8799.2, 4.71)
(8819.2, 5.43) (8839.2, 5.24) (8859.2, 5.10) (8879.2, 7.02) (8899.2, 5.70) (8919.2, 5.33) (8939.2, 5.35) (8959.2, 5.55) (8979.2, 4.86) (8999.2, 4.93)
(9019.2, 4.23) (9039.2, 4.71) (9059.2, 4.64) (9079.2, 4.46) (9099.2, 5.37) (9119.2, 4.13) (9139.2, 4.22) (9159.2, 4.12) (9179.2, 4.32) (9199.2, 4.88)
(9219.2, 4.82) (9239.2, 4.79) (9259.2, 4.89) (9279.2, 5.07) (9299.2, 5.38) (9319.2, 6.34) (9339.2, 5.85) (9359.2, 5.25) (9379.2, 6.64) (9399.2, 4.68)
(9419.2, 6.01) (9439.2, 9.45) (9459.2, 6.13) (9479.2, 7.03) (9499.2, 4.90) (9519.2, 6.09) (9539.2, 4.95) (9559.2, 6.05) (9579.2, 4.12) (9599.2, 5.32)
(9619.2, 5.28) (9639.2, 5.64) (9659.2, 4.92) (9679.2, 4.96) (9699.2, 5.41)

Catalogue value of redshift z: 0.765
